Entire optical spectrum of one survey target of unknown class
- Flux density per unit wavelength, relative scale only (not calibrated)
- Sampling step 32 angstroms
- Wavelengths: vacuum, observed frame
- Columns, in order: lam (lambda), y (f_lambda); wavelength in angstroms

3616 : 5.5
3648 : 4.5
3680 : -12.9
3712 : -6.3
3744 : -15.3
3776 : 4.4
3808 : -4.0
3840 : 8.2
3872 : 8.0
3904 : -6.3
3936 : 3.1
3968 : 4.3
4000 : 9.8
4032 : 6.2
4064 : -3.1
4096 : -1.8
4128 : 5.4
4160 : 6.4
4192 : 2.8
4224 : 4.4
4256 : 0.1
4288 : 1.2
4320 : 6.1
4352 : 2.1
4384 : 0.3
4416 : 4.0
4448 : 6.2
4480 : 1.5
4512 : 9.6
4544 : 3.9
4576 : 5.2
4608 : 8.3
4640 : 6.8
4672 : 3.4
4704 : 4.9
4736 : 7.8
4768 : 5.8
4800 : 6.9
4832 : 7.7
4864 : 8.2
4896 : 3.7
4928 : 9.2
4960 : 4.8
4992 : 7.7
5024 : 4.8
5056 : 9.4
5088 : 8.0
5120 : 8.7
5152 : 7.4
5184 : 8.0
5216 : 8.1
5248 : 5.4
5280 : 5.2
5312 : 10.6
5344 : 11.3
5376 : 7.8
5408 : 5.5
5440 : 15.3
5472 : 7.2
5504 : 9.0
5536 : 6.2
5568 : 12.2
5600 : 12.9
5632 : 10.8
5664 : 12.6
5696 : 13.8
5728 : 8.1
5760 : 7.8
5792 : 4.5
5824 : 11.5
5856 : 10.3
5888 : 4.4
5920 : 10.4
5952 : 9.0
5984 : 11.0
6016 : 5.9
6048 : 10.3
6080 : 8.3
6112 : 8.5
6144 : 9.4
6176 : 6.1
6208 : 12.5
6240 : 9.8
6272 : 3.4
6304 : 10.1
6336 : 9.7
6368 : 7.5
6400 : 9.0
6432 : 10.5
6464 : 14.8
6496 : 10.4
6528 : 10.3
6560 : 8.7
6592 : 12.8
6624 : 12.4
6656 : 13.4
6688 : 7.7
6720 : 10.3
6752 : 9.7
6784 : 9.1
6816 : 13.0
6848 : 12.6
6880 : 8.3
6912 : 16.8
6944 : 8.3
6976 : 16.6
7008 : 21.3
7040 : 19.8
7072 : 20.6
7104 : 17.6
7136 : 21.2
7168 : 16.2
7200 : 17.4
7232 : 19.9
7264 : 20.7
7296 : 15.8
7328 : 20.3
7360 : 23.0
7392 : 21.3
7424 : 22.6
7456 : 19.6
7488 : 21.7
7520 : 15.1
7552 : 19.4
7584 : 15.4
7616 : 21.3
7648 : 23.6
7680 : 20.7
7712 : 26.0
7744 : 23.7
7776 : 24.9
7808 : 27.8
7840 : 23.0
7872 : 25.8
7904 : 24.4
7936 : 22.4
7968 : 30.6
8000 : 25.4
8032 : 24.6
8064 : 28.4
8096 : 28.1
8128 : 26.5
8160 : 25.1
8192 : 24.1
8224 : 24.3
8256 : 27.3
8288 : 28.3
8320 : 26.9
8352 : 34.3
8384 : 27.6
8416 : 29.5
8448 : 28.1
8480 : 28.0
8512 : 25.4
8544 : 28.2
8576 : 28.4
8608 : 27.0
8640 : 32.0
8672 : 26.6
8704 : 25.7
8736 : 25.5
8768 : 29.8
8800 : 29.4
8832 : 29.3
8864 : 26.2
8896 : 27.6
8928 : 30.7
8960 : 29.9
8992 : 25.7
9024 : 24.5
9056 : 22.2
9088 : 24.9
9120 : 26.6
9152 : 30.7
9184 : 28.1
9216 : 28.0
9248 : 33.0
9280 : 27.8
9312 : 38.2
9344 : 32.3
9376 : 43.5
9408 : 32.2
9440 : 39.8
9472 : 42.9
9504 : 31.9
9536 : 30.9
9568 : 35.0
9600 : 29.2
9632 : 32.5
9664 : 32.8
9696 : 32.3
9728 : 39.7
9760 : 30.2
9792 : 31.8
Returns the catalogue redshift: 0.75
